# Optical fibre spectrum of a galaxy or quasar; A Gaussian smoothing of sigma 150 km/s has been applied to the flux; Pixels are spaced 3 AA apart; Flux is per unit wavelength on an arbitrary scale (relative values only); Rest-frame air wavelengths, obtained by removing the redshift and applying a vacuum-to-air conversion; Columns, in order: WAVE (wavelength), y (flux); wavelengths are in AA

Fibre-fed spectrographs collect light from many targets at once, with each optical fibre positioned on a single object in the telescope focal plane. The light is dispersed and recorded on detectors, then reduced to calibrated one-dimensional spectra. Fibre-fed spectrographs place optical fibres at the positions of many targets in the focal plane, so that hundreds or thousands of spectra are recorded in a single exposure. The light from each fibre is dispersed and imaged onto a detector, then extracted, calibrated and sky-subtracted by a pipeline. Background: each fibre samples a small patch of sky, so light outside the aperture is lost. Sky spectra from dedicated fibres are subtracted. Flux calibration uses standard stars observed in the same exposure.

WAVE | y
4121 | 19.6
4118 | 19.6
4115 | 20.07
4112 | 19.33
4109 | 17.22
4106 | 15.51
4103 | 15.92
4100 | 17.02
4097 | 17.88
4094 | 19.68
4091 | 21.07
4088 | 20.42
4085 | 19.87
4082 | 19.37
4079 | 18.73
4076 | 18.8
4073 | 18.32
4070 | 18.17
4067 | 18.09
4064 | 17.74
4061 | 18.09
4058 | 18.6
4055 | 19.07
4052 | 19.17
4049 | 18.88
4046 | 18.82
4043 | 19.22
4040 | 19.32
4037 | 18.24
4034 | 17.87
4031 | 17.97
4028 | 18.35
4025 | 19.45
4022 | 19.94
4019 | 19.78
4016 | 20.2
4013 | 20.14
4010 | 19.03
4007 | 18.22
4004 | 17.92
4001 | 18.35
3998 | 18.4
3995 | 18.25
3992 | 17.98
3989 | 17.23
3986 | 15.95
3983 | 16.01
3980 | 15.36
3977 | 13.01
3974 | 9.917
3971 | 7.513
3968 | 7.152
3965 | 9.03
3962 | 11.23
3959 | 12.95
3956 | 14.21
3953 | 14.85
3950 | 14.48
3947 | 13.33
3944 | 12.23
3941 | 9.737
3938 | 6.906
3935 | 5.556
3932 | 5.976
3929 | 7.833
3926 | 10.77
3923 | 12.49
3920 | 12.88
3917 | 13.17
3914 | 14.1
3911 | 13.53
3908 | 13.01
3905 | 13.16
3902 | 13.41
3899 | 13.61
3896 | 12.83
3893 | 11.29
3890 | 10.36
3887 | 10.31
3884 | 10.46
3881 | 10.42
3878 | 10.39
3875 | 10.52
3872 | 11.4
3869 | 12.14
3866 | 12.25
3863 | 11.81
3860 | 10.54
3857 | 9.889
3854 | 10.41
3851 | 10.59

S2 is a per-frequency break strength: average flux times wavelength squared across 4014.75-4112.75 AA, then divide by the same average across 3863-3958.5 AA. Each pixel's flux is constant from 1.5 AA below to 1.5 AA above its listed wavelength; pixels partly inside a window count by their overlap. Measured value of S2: 1.74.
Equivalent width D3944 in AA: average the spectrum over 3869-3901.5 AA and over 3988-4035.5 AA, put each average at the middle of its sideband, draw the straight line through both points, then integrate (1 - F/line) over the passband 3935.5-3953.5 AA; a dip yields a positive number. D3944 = 4.2 AA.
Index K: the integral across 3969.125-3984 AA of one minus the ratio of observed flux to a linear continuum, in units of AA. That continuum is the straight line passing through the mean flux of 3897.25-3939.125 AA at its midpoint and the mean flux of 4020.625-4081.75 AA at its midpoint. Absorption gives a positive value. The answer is 2.5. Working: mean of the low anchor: 11.2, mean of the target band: 12.1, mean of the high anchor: 18.7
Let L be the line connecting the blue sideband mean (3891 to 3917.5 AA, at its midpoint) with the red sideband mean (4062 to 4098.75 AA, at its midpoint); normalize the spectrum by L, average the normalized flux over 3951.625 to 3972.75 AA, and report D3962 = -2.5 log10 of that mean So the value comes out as 0.34 mag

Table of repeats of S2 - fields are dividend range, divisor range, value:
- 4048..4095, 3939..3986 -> 1.65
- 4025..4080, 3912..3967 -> 1.75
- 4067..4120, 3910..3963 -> 1.76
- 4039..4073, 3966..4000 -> 1.35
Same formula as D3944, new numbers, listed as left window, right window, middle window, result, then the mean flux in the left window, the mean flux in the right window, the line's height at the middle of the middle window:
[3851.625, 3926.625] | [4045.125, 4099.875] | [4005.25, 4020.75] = -2.7 AA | 11.8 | 18.9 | 16.6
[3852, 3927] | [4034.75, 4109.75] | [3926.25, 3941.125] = 6.8 AA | 11.8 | 18.5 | 13.4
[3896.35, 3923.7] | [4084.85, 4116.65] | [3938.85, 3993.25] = 7.4 AA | 13.3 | 18.5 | 14.8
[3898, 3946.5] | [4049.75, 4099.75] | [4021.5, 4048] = -3.0 AA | 11.2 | 18.9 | 16.9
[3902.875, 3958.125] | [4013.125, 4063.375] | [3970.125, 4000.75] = 0.4 AA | 11.6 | 18.9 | 15.3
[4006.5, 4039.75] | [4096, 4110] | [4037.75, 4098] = -4.4 AA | 19.1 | 16.6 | 17.7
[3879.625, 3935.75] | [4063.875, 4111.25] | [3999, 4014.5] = -3.5 AA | 11.4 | 18.4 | 15.3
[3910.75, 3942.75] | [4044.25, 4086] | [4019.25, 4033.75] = -2.3 AA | 10.2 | 18.7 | 16.3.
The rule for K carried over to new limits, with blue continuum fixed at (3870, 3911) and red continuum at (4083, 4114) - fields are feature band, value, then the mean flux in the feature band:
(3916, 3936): 4.6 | 9.83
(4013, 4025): -3.1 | 19.9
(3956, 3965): 1.3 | 11.9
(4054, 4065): -0.8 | 18.4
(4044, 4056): -1.5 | 19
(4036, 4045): -1.3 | 19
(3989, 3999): -2.0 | 18.1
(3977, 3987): -0.5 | 15.3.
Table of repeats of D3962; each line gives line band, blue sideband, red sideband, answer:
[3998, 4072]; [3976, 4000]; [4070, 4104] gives -0.07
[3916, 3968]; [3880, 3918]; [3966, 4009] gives 0.24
